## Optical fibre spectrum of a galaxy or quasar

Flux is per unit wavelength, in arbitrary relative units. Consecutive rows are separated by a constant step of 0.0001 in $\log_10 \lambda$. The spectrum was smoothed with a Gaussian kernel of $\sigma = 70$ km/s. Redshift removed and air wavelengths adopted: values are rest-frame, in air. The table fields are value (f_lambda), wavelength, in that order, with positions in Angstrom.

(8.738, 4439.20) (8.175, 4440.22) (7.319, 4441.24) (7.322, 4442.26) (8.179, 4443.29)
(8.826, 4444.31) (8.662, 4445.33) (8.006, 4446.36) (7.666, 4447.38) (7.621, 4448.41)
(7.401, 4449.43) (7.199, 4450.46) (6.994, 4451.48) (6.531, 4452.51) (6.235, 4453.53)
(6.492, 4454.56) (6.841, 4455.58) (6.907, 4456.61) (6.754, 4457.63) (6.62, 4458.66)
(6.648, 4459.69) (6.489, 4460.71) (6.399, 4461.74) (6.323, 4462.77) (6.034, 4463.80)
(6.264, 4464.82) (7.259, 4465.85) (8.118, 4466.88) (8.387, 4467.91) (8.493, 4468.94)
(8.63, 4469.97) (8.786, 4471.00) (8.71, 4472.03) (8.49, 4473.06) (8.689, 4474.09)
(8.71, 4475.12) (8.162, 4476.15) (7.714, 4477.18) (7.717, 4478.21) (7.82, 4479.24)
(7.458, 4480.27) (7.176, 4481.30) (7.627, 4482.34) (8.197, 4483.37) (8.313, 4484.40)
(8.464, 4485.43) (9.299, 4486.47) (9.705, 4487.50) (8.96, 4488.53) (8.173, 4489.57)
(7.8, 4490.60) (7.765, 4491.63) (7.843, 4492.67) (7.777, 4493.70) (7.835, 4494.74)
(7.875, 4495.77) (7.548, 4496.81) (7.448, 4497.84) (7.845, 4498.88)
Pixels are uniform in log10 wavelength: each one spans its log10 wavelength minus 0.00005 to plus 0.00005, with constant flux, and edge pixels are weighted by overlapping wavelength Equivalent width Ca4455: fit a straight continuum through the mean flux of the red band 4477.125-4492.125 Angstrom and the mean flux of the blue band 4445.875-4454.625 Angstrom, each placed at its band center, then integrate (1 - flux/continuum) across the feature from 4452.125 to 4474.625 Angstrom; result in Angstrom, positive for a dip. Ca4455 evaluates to 0.8 Angstrom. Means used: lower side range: 7.16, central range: 7.28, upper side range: 8.16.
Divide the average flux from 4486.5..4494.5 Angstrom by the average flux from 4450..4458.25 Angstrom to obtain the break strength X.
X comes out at 1.24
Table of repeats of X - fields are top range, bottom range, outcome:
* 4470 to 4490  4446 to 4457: 1.18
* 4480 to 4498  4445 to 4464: 1.17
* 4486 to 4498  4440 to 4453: 1.07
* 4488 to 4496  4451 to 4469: 1.17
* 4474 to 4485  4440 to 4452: 1.02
